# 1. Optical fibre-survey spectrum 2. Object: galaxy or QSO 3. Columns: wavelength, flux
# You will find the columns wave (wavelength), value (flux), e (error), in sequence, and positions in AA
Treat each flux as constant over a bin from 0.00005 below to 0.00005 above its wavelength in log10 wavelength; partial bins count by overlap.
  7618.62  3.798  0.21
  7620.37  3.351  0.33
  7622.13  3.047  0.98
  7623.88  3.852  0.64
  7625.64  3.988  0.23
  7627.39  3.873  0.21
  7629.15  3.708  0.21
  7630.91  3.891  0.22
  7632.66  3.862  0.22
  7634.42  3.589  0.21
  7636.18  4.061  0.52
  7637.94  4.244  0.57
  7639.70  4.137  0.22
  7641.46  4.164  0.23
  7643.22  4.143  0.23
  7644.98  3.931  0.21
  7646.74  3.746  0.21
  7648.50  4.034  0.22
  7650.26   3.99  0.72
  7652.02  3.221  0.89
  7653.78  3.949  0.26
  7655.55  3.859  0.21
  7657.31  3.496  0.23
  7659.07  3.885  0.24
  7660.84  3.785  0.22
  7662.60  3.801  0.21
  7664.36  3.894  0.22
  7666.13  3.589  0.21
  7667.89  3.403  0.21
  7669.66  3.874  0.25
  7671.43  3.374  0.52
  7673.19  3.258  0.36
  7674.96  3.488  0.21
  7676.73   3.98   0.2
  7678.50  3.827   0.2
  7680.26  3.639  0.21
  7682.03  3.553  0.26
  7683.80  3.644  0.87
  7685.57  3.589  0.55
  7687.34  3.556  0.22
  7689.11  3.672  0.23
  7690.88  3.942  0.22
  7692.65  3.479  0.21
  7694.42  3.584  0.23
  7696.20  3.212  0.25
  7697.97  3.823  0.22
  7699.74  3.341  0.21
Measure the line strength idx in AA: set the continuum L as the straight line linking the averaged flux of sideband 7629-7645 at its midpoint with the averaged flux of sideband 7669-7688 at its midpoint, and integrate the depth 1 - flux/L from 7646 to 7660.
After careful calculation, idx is 0.3 AA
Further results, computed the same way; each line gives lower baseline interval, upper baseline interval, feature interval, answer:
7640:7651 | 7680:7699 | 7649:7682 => 1.2 AA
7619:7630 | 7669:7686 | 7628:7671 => -2.4 AA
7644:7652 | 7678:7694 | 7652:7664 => 0.1 AA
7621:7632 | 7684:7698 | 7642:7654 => -0.6 AA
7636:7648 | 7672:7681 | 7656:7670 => 0.3 AA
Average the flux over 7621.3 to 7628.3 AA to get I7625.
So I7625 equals 3.7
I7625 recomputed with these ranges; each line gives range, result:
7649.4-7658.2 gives 3.7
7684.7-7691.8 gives 3.69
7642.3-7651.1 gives 3.97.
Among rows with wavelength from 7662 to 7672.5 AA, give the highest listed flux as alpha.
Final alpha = 3.894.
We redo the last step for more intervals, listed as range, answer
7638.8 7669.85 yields 4.164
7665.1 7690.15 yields 3.98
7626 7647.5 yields 4.244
